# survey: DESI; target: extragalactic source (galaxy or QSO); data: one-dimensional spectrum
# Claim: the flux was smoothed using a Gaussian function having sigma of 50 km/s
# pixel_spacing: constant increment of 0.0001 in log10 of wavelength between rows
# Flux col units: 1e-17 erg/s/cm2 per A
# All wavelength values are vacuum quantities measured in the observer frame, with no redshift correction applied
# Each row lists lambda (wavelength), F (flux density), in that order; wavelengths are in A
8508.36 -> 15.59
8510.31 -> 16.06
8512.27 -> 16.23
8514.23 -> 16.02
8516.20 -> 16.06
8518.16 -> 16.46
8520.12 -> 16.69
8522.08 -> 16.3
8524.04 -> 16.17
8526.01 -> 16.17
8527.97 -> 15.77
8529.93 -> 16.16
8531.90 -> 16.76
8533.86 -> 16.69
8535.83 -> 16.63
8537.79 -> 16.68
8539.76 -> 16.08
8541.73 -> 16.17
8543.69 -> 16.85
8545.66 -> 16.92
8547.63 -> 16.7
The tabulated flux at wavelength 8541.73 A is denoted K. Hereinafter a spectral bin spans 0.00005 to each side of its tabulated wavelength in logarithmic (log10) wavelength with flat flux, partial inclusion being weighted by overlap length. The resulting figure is 16.17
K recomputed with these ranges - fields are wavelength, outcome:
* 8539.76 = 16.08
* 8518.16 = 16.46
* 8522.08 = 16.3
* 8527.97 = 15.77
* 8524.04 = 16.17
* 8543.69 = 16.85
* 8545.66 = 16.92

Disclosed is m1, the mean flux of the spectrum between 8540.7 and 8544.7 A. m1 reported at 16.5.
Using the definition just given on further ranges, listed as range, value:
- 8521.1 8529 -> 16.1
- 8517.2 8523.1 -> 16.5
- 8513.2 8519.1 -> 16.2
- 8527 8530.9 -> 16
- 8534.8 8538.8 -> 16.6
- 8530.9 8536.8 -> 16.7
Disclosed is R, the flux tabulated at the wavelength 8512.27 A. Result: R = 16.23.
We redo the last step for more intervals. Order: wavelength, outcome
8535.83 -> 16.63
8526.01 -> 16.17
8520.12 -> 16.69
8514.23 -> 16.02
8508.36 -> 15.59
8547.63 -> 16.7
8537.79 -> 16.68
